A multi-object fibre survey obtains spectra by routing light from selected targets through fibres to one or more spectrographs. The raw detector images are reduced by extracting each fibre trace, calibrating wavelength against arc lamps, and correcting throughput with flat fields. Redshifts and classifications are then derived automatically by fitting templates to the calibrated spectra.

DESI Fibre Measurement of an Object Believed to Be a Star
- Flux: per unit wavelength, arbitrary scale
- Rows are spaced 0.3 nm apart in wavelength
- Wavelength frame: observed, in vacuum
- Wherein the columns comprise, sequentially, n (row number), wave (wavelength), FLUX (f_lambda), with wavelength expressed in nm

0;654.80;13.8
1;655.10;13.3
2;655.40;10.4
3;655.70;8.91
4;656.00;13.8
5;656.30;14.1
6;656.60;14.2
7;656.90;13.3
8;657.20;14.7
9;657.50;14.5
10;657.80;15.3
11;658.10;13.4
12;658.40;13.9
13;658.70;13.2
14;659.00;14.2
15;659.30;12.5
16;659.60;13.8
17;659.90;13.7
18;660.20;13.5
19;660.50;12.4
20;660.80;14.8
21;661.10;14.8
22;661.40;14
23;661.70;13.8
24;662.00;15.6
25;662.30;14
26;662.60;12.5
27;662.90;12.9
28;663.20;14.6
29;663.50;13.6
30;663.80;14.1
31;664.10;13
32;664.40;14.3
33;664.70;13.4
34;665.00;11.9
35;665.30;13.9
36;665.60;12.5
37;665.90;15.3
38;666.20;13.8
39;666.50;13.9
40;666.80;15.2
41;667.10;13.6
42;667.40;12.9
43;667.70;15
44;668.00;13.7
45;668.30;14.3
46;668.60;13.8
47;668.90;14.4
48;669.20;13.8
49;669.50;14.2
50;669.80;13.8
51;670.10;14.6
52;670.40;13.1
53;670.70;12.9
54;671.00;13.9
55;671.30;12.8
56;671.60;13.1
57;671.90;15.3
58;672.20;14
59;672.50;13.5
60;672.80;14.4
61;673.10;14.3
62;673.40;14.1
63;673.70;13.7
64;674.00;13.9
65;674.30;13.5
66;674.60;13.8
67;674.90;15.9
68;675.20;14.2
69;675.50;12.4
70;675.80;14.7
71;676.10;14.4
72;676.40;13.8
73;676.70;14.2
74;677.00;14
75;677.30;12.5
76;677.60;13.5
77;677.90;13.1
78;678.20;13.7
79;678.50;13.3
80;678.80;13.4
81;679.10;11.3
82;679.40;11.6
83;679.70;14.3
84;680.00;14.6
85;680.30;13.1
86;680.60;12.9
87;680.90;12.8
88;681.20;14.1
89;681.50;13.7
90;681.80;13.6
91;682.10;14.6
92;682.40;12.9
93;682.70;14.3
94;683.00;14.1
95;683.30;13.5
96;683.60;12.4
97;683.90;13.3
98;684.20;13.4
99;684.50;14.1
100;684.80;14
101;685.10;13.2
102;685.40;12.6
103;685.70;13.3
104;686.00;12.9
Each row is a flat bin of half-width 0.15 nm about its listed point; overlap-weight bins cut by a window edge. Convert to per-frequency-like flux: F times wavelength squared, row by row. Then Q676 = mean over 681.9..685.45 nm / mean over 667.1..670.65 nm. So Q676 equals 1.02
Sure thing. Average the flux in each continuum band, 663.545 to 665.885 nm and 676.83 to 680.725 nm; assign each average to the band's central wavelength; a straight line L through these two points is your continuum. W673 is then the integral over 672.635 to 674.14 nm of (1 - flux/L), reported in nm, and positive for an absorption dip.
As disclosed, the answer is -0.09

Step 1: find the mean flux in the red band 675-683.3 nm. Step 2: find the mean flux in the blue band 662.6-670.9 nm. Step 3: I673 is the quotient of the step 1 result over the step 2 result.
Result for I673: 0.98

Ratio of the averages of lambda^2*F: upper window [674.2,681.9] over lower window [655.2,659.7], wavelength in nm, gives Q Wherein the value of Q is 1.08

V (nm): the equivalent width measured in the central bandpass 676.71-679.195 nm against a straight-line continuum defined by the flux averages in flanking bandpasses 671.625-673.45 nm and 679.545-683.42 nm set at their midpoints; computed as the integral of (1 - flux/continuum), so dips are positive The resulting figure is 0.13 nm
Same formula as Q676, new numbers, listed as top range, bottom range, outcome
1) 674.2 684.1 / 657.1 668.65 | 1.03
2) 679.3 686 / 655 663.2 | 1.07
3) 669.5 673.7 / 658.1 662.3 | 1.03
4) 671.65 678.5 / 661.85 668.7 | 1.04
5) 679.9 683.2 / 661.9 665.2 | 1.06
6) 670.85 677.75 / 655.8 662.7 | 1.05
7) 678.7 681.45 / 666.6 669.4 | 0.97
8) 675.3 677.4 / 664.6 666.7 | 1.05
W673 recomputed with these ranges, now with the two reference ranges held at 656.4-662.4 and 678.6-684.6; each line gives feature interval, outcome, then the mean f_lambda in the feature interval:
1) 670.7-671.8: 0.03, 13.3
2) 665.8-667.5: -0.04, 14.1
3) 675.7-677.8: -0.05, 13.8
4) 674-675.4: -0.07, 14.2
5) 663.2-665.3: 0.05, 13.5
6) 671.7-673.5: -0.08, 14.2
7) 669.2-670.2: -0.03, 14.1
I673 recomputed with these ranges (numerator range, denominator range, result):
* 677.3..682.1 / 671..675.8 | 0.95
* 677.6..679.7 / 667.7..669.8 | 0.92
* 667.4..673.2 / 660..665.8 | 1.02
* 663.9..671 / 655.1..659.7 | 1.03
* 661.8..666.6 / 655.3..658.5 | 1.03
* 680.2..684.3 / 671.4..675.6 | 0.96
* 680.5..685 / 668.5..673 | 0.98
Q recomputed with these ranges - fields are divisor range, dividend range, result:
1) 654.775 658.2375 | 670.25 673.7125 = 1.08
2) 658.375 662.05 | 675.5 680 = 1.02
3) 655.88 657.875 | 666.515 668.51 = 1.02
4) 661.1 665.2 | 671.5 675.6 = 1.06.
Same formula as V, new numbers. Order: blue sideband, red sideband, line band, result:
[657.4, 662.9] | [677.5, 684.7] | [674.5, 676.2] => -0.090 nm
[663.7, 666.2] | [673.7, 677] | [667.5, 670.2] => -0.079 nm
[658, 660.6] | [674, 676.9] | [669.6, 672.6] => 0.042 nm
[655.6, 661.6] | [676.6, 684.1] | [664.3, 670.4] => -0.145 nm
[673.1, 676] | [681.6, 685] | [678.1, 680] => 0.109 nm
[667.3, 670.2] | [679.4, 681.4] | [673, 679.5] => 0.036 nm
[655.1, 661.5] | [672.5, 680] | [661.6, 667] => -0.096 nm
